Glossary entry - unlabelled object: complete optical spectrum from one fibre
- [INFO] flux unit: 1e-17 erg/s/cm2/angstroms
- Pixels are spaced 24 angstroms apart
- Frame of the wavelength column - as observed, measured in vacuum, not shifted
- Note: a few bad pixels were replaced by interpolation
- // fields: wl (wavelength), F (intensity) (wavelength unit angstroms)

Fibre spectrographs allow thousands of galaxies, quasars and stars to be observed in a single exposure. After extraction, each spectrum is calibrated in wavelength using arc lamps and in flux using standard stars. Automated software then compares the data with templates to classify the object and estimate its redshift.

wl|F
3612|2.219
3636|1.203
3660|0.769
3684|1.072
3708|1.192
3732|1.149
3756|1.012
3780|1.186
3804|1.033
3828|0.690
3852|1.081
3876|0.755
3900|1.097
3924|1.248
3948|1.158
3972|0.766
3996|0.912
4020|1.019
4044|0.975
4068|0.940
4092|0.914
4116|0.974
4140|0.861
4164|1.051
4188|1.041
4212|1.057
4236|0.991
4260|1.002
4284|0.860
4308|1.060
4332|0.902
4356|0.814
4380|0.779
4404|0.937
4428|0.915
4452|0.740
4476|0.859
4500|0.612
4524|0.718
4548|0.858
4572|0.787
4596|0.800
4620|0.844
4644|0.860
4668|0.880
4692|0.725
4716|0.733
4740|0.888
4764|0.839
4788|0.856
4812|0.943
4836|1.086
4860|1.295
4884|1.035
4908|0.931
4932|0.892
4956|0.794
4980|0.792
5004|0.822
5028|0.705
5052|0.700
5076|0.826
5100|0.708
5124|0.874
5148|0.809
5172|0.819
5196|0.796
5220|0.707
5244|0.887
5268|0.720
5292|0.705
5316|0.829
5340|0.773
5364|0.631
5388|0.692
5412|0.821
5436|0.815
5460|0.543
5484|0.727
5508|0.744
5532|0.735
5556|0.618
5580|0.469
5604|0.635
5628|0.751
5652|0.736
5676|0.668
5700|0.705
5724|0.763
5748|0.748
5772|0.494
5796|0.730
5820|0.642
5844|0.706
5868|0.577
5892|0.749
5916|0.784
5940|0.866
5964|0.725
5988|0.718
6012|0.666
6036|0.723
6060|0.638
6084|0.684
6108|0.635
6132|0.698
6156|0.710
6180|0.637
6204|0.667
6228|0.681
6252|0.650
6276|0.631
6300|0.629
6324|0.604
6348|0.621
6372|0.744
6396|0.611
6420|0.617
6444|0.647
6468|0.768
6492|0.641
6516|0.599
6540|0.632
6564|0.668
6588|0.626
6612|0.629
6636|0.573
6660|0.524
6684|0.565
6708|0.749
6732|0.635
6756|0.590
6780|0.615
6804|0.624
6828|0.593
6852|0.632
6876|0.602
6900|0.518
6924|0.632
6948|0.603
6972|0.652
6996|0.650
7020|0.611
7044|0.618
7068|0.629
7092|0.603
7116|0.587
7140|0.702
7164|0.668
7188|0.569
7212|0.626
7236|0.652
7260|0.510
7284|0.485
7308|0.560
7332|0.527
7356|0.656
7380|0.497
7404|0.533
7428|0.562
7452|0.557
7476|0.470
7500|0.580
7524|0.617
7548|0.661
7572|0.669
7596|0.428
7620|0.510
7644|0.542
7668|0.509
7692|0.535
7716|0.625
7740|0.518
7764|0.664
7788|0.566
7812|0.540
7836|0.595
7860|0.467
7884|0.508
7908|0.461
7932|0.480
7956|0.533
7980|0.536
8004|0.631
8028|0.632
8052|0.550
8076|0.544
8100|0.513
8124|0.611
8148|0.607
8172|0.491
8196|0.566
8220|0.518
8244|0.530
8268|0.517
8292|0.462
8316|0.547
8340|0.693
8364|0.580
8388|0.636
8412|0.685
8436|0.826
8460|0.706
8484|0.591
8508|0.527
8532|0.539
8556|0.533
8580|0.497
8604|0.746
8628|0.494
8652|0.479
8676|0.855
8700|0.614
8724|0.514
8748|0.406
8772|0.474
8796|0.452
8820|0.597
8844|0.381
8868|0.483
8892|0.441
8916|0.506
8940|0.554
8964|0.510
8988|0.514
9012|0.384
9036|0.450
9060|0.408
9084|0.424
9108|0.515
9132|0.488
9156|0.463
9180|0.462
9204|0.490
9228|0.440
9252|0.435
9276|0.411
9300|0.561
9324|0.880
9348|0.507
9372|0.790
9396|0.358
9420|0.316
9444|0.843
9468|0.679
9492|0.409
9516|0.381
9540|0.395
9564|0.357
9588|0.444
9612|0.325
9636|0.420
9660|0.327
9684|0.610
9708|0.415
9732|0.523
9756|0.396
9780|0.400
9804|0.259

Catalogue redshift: 0.73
